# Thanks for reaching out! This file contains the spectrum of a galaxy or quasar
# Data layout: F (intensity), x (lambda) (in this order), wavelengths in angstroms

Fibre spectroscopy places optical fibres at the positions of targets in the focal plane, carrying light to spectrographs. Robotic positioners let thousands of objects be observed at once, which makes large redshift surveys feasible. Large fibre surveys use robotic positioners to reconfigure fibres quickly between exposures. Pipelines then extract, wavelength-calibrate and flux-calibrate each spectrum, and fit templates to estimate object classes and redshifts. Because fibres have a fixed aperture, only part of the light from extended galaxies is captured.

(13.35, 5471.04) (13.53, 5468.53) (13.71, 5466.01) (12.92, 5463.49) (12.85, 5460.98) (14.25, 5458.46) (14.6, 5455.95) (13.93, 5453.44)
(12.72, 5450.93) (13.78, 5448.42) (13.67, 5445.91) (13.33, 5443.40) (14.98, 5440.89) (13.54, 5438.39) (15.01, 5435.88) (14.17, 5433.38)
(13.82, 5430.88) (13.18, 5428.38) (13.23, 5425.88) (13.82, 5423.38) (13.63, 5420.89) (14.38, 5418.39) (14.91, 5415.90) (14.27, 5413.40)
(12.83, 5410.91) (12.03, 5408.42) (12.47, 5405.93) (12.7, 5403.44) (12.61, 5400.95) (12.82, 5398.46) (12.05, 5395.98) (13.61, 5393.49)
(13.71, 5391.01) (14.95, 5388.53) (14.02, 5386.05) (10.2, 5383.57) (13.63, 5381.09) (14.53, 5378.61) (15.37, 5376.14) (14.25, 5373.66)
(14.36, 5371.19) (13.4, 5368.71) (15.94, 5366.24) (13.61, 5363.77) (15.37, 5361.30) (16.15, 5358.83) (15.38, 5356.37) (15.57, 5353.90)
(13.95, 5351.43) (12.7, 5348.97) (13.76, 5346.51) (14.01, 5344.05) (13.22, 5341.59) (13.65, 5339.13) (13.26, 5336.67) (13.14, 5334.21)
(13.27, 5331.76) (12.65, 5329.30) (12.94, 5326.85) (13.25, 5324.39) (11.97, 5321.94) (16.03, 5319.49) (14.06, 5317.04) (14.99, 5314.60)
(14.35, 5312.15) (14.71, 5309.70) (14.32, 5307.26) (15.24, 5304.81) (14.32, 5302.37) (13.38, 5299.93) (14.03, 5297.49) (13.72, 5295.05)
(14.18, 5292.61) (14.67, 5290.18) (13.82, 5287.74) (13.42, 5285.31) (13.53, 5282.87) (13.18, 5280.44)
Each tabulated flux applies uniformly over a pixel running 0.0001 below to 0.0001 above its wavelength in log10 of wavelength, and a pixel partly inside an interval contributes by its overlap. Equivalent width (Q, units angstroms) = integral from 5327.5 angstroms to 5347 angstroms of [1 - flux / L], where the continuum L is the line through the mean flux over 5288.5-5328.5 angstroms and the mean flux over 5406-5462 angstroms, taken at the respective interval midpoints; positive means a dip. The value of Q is 1.0 angstroms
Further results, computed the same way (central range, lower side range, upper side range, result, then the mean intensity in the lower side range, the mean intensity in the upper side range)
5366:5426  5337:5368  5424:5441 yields 2.5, 14.4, 13.9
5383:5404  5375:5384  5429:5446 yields 1.1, 13.7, 14.1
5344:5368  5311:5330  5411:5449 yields -1.4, 13.8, 13.9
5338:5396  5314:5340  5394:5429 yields -3.1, 13.5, 13.2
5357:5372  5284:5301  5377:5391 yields -1.3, 13.9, 13.5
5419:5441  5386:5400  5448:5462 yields -0.5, 13.5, 13.7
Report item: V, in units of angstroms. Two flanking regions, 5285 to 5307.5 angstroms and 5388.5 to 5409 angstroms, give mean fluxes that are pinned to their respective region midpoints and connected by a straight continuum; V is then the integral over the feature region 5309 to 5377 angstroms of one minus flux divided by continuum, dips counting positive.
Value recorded -2.7 angstroms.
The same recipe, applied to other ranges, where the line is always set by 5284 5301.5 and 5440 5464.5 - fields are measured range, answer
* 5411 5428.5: -0.20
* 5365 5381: -0.90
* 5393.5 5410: 1.46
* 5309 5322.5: -0.57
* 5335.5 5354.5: 0.17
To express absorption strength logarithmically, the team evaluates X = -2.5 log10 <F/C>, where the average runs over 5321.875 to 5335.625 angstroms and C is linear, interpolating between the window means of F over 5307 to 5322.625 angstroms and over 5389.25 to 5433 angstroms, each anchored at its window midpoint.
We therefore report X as 0.11 mag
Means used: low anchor 14.4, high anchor 13.3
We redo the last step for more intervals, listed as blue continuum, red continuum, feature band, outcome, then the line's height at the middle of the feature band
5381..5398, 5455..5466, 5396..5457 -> -0.01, 13.4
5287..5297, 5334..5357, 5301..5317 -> -0.04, 14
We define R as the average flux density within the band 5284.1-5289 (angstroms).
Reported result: 13.6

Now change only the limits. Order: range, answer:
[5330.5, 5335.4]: 13.2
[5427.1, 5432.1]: 13.5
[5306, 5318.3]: 14.5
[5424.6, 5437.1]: 13.9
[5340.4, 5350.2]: 13.4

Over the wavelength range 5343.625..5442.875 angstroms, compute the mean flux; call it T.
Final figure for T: 13.9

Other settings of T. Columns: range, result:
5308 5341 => 13.7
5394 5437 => 13.4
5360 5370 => 14.6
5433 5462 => 13.9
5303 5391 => 14.1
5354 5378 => 14.9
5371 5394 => 13.9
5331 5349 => 13.4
